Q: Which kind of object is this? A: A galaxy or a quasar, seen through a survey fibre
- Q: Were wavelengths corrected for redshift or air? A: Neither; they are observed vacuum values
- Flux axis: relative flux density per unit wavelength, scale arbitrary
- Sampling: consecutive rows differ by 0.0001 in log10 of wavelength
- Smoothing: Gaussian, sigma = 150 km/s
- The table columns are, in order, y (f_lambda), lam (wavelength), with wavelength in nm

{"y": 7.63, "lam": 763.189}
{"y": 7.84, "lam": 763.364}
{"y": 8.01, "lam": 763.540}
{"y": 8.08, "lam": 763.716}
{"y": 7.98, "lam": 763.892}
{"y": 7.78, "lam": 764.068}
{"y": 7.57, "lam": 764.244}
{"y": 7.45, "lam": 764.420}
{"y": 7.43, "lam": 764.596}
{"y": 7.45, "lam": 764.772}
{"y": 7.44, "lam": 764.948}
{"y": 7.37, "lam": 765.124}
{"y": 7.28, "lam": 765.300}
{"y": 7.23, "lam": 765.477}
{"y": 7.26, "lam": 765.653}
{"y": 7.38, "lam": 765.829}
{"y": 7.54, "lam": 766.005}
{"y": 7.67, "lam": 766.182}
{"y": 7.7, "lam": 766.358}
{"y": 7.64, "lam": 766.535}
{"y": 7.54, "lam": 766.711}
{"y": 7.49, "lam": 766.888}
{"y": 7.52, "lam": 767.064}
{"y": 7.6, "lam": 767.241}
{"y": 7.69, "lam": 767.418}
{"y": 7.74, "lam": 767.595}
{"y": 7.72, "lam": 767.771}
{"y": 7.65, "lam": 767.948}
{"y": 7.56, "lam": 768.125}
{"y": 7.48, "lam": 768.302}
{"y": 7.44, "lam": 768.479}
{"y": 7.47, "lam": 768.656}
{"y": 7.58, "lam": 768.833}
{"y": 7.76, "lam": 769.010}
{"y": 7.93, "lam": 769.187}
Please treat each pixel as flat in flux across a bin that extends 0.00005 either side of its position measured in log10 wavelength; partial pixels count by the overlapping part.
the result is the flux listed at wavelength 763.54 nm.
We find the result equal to 8.01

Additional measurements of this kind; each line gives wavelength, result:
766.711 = 7.54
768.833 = 7.58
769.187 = 7.93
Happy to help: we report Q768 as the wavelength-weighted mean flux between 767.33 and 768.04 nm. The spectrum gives 7.7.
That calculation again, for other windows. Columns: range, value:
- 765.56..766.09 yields 7.4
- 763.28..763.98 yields 7.97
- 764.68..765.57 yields 7.35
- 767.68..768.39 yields 7.61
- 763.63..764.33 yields 7.85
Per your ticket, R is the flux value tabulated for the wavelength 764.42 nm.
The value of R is 7.45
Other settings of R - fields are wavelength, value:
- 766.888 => 7.49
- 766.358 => 7.7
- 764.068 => 7.78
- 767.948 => 7.65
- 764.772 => 7.45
